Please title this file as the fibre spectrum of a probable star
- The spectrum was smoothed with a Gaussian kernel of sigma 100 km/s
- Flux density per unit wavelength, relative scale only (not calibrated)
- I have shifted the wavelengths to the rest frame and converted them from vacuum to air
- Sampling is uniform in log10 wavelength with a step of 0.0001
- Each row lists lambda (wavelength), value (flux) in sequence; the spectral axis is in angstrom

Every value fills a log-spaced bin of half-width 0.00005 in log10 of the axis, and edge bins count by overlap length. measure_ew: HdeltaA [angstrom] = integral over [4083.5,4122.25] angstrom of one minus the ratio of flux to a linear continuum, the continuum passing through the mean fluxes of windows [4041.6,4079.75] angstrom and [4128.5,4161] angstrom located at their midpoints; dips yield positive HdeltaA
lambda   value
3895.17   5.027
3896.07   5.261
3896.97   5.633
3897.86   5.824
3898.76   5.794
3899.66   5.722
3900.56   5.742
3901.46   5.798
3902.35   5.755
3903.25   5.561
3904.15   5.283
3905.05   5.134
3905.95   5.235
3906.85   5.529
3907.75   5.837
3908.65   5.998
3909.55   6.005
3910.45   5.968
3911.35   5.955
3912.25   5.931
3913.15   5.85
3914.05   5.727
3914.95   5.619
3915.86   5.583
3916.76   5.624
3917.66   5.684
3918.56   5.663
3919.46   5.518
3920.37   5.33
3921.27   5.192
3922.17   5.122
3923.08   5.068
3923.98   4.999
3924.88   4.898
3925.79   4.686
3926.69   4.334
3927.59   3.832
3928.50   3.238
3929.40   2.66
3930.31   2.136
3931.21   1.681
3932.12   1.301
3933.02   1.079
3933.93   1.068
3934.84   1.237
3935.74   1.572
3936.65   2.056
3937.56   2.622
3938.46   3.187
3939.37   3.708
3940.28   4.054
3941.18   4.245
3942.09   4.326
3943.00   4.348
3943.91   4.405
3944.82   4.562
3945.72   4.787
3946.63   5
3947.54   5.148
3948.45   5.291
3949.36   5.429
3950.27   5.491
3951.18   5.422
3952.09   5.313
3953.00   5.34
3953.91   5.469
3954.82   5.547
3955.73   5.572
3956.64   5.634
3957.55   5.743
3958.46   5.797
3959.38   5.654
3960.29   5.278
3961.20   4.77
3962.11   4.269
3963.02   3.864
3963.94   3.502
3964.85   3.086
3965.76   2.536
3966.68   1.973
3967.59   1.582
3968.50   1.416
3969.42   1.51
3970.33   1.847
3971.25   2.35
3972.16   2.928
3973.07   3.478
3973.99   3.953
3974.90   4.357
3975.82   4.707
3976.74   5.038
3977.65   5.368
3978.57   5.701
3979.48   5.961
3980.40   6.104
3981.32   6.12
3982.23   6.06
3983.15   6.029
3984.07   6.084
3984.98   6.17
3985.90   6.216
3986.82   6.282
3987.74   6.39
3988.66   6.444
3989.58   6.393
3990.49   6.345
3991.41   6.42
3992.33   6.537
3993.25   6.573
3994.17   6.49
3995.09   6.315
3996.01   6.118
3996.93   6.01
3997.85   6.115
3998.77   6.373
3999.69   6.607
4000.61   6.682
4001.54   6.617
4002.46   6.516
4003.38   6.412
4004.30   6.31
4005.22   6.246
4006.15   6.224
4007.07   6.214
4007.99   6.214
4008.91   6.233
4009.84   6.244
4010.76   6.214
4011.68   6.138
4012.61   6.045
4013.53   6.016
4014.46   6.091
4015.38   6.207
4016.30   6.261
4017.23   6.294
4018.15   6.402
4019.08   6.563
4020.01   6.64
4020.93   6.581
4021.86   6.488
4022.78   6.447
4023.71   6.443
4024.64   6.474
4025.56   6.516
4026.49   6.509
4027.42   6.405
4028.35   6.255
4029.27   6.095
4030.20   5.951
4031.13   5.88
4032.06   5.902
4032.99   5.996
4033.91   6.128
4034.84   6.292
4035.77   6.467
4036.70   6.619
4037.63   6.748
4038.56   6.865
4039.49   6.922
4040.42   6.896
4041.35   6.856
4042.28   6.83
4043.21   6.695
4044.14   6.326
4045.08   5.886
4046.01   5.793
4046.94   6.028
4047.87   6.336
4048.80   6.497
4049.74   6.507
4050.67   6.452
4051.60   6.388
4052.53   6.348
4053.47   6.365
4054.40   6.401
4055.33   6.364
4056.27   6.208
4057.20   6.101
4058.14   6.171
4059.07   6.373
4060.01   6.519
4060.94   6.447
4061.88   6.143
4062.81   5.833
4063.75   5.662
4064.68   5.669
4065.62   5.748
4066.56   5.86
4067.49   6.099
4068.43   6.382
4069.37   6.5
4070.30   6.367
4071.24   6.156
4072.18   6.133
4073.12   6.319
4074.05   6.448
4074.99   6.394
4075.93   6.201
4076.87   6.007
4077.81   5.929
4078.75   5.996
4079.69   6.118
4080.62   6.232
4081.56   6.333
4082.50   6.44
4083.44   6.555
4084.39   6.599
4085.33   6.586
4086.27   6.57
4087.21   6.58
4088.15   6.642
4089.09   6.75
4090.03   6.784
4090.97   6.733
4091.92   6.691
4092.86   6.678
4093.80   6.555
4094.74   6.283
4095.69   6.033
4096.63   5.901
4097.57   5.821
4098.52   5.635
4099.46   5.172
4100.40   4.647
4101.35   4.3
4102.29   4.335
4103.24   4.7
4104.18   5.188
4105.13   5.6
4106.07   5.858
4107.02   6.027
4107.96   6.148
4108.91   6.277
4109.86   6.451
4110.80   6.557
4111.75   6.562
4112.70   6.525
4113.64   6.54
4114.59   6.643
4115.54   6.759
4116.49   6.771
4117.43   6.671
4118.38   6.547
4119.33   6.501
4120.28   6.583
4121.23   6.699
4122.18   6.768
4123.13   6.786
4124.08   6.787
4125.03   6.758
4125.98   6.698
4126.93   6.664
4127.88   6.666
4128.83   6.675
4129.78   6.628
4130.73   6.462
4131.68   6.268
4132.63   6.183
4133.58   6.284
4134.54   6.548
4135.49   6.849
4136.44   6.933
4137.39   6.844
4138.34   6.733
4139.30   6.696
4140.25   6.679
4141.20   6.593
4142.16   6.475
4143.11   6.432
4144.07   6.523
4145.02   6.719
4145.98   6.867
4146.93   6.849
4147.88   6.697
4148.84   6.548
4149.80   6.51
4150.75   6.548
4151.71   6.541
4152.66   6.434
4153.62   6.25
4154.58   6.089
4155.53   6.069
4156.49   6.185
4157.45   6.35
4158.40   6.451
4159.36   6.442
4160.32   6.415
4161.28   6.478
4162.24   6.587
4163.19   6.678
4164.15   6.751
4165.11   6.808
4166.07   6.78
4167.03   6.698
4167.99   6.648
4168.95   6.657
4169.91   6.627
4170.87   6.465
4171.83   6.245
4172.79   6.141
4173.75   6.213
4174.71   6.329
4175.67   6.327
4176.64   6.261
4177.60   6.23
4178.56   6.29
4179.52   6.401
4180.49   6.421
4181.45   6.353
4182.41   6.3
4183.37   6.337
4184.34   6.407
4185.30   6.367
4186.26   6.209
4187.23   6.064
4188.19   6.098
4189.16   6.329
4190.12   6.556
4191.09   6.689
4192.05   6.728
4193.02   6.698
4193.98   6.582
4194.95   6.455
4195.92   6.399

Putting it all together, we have 1.14 angstrom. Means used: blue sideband 6.22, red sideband 6.52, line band 6.18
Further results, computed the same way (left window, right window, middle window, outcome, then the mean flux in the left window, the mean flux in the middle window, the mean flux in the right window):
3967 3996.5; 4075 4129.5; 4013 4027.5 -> -2.46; 5.09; 6.39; 6.26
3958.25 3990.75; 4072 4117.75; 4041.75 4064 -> -2.70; 4.58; 6.28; 6.16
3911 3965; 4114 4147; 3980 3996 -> -4.11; 4.43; 6.29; 6.64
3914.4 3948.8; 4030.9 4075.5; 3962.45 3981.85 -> 4.38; 3.97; 3.7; 6.3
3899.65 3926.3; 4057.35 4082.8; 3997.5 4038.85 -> -2.62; 5.53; 6.33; 6.16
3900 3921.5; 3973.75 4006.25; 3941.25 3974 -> 9.17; 5.65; 4.24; 6.08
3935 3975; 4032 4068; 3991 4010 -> -4.61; 4.03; 6.36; 6.31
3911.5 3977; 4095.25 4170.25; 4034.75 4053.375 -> -4.11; 4.13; 6.49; 6.37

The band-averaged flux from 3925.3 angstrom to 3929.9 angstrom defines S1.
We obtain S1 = 3.74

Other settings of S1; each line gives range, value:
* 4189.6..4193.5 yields 6.67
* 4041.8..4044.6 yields 6.63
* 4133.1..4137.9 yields 6.7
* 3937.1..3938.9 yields 2.91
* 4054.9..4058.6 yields 6.2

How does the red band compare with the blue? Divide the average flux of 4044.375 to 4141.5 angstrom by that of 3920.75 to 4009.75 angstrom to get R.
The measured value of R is 1.32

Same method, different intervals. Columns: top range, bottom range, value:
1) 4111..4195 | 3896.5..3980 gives 1.46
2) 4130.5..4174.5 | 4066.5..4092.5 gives 1.02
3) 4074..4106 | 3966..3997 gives 1.20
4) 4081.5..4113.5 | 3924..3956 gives 1.57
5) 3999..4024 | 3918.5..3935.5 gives 1.78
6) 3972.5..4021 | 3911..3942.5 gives 1.51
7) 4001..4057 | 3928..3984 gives 1.58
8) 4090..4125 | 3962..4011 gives 1.17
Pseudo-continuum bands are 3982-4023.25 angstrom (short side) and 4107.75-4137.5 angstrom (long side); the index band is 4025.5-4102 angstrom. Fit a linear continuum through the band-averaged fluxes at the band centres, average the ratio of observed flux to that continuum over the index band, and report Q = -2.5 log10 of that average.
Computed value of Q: 0.04 mag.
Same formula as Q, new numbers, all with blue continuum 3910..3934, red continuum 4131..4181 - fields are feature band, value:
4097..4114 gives 0.07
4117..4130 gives -0.08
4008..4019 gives -0.18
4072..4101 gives -0.06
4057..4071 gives -0.08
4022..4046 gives -0.18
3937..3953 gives 0.03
